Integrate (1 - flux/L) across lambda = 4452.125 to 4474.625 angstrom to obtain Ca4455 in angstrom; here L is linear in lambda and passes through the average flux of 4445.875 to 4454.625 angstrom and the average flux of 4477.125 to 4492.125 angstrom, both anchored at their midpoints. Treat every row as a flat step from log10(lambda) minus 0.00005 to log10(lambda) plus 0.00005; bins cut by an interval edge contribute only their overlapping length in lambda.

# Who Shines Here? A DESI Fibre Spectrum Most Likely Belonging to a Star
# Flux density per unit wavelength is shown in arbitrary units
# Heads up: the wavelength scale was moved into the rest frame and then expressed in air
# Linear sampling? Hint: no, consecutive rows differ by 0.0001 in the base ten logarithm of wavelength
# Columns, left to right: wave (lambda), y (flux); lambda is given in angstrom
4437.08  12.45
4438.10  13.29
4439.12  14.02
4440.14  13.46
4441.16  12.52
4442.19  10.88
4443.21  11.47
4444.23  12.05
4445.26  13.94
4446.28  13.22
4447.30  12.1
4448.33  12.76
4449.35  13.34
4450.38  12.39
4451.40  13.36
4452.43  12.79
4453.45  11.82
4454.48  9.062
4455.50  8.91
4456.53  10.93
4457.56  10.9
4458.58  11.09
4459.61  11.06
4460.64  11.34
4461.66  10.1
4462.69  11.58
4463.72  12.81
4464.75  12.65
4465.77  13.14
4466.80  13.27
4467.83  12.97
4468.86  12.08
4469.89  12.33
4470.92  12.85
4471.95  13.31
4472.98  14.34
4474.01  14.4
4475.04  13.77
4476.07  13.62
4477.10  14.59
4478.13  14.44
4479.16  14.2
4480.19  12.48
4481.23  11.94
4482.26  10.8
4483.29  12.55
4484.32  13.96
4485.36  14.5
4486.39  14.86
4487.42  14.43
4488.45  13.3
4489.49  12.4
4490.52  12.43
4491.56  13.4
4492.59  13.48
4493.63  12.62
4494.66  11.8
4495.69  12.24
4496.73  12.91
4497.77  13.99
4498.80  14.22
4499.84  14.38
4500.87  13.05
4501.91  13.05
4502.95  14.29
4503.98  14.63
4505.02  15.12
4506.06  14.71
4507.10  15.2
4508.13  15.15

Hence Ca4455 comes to 1.4 angstrom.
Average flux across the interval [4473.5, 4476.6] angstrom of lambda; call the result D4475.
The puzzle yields 13.9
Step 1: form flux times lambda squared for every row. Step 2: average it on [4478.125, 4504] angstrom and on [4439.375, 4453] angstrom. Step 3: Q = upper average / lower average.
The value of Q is 1.1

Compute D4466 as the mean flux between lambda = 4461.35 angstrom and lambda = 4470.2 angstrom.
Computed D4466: 12.4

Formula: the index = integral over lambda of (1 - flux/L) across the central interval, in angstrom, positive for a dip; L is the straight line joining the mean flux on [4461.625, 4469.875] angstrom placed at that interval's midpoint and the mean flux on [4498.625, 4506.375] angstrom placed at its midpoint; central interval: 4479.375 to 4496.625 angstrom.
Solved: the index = 0.7 angstrom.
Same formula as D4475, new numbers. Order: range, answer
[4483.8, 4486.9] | 14.4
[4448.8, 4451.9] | 13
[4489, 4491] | 12.4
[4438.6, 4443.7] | 12.5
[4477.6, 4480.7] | 13.7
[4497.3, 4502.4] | 13.8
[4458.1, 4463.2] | 11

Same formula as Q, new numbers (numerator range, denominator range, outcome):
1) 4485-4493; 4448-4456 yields 1.17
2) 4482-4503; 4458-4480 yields 1.04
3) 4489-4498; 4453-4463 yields 1.22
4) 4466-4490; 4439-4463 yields 1.14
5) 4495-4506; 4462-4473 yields 1.10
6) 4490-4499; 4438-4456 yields 1.08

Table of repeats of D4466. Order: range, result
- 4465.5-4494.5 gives 13.3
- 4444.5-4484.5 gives 12.5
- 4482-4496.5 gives 13.1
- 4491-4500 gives 13.2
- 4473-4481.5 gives 13.8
